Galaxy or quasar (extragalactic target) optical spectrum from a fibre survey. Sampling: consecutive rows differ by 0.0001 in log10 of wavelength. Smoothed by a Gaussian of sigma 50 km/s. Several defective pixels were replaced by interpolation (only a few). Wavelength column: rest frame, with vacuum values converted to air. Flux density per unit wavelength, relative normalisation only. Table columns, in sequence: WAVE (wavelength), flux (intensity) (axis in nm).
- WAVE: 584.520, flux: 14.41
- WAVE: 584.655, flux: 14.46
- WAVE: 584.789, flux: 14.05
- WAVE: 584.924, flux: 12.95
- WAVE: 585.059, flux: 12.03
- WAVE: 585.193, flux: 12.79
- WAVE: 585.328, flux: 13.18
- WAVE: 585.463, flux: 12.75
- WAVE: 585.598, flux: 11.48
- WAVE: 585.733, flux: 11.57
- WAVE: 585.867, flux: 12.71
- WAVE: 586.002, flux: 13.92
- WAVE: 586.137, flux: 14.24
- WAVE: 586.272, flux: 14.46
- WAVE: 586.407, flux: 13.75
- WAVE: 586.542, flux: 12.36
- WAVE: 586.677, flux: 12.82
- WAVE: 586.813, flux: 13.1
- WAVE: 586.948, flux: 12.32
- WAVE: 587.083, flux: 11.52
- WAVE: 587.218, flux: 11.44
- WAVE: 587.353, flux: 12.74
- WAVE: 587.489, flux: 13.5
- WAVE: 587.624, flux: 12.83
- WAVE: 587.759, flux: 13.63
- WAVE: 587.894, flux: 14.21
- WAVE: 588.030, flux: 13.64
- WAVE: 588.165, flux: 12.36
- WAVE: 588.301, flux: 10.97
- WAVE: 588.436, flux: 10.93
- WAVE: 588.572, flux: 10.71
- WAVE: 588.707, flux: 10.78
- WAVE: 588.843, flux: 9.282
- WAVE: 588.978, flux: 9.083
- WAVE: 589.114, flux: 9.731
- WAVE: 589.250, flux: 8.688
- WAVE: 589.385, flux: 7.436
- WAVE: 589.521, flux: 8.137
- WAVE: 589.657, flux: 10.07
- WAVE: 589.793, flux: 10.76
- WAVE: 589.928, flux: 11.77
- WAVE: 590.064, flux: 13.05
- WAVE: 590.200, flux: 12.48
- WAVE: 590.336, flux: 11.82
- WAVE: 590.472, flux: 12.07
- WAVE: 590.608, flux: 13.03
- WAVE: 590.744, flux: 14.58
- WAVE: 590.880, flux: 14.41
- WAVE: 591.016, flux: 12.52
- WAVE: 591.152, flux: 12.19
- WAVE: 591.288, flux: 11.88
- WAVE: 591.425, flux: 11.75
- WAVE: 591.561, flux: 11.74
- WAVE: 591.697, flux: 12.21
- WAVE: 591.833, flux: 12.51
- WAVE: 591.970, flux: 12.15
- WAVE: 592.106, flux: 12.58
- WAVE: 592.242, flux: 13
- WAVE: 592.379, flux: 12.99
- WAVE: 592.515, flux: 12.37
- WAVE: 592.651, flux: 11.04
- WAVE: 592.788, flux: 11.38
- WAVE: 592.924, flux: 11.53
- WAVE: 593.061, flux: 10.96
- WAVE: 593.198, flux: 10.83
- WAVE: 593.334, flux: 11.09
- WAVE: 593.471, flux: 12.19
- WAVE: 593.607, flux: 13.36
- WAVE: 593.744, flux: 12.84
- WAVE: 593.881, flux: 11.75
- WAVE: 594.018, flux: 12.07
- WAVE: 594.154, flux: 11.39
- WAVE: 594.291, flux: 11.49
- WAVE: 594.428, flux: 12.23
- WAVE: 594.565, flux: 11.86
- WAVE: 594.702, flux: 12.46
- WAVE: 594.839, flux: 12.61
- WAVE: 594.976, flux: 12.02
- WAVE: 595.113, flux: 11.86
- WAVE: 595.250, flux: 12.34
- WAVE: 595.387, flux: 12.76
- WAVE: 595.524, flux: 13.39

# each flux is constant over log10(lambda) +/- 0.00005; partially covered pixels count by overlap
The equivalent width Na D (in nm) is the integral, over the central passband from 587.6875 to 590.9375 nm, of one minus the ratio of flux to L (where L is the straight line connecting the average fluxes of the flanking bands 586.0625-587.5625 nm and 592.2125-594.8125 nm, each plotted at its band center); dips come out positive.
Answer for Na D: 0.30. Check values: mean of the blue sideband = 12.9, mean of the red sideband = 11.9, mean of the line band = 11.4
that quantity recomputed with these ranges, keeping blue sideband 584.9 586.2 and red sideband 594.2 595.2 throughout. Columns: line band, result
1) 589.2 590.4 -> 0.19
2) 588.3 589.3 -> 0.20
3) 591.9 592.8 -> 0.00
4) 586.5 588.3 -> -0.02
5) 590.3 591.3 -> -0.04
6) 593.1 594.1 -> 0.01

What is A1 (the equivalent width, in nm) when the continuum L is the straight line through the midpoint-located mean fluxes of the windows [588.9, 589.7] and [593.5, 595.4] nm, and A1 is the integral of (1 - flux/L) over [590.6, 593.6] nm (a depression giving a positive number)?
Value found -0.46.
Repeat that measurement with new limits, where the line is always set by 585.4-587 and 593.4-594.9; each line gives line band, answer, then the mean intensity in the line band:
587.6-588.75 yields 0.05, 12.2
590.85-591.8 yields 0.01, 12.3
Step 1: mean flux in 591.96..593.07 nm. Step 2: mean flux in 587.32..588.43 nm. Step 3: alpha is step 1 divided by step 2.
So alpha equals 0.94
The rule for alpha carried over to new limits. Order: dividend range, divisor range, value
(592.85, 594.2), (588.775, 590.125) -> 1.21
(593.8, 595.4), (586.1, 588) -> 0.92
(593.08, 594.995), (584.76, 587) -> 0.93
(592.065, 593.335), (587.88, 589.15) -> 1.07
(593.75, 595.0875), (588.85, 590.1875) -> 1.21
